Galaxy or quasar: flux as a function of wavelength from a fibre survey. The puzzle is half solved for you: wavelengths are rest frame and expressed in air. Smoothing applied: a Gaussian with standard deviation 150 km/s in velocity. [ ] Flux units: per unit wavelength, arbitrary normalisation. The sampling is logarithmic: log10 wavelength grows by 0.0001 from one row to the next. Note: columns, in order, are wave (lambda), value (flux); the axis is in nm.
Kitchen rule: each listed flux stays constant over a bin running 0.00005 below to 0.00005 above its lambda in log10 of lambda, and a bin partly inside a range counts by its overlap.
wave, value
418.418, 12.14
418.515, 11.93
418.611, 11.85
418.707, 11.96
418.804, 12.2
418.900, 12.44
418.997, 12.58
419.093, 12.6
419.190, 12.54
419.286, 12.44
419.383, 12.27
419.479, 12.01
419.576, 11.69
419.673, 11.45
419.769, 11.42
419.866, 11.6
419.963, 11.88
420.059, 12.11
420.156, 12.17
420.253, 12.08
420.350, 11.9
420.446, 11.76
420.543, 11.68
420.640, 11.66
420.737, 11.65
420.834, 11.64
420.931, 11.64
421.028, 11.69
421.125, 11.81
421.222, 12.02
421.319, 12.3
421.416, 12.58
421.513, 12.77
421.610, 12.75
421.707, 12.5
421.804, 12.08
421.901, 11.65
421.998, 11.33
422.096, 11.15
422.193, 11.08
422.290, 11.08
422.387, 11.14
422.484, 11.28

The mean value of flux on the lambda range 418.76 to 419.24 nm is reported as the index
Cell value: 12.5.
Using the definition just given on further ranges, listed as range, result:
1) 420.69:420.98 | 11.6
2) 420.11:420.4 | 12.1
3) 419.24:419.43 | 12.3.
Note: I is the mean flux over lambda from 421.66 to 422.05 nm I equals 11.9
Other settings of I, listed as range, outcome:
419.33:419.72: 11.8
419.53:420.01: 11.6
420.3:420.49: 11.9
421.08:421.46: 12.2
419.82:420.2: 11.9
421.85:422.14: 11.4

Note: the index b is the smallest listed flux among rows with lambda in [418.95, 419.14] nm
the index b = 12.58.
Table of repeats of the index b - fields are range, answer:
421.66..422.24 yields 11.08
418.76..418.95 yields 12.2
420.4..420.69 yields 11.66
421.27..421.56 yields 12.3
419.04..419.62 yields 11.69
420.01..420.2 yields 12.11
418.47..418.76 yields 11.85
